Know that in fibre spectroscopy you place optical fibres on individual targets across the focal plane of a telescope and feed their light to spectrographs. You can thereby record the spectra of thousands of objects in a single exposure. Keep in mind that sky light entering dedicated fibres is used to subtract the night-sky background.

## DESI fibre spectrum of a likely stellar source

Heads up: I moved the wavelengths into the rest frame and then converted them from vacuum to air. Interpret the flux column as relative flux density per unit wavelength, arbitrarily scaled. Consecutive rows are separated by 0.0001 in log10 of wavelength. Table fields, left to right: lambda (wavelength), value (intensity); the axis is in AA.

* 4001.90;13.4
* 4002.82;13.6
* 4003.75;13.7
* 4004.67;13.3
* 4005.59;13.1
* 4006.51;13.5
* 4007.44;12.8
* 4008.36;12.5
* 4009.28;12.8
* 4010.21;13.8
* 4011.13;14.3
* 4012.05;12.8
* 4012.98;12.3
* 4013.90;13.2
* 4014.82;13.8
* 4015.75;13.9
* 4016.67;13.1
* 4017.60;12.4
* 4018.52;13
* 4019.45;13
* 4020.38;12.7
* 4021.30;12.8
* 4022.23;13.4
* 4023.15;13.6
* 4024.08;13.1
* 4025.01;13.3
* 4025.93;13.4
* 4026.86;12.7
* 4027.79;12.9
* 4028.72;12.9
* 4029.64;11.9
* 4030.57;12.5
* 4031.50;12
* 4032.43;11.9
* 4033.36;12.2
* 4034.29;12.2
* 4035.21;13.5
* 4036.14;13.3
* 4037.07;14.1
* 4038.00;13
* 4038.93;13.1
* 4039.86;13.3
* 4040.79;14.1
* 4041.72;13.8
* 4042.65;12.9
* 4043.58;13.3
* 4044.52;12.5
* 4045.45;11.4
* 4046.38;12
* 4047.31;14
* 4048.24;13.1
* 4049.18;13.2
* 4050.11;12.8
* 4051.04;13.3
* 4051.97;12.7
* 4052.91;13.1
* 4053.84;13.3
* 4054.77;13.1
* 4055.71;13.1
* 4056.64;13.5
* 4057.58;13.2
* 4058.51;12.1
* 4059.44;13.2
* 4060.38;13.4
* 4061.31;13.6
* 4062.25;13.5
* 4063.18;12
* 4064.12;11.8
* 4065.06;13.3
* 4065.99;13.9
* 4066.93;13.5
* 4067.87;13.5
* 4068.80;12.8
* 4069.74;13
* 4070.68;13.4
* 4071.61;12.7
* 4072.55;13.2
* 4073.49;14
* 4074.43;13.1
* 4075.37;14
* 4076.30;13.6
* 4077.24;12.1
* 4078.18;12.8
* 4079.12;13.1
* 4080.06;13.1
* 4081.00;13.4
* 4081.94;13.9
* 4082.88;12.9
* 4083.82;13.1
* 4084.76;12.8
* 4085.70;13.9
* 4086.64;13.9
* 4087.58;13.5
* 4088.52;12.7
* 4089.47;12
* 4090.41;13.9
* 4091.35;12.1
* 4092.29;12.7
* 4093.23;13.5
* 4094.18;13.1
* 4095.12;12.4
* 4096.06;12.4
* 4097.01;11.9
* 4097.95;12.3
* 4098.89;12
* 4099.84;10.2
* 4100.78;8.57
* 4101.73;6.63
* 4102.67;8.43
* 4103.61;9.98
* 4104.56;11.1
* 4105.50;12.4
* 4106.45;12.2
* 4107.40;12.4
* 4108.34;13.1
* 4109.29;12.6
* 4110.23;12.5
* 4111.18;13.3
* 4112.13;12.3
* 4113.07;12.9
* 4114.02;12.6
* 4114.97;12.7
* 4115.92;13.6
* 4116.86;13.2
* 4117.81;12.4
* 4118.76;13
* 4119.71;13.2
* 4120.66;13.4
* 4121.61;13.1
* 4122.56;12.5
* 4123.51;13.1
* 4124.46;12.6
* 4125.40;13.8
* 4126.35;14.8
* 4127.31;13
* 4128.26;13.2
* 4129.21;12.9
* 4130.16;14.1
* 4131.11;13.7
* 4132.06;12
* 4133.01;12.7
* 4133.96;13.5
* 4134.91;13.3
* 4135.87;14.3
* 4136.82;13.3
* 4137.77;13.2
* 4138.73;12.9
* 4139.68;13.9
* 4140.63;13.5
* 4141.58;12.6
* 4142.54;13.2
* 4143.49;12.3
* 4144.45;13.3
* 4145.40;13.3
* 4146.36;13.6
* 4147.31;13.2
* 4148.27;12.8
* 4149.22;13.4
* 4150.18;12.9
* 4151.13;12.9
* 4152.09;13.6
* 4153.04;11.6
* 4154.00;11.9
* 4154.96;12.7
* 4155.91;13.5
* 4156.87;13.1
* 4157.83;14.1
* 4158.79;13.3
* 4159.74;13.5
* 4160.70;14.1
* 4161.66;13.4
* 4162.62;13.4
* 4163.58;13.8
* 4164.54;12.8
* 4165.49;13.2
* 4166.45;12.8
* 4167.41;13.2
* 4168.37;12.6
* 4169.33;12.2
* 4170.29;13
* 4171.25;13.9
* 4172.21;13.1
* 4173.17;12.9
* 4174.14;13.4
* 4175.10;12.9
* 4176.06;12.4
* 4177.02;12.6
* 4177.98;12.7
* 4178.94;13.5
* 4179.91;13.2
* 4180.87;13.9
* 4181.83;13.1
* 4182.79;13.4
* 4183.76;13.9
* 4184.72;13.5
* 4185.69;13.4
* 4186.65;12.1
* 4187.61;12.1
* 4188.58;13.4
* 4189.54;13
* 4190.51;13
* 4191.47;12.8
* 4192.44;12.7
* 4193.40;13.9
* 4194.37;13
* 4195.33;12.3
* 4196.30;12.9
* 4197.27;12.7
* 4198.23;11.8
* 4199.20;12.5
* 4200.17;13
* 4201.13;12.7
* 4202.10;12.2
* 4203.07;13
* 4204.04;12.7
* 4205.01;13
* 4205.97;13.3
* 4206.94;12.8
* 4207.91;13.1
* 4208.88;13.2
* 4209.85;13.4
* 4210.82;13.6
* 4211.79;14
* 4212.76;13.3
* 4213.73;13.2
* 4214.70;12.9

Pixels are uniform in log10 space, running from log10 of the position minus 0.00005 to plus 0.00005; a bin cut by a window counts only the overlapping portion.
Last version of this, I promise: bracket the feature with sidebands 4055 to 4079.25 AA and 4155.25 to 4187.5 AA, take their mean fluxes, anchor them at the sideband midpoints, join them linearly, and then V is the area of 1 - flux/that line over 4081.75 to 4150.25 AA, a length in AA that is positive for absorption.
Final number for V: 2.4 AA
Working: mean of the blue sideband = 13.1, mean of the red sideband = 13.2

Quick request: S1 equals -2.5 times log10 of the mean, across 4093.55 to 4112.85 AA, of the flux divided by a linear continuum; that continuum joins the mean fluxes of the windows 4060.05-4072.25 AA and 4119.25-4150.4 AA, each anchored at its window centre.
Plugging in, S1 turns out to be 0.15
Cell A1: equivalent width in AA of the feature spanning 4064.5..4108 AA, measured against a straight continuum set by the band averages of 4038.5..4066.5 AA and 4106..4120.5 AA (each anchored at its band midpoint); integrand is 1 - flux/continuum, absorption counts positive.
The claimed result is 1.4 AA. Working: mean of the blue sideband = 13.1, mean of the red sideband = 12.8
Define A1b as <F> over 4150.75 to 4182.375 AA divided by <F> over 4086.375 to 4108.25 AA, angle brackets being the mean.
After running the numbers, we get 1.11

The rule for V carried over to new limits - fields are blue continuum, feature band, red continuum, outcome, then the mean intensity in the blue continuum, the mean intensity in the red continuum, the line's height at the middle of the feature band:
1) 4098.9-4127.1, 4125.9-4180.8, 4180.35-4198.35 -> -2.4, 12.2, 13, 12.6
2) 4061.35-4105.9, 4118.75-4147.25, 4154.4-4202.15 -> -1.0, 12.5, 13.1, 12.8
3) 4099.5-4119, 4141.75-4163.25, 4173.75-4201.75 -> -1.3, 11.7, 13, 12.4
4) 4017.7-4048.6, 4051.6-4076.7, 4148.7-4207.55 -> -0.4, 12.9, 13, 12.9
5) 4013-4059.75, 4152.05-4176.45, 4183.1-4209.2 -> -0.3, 13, 12.9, 12.9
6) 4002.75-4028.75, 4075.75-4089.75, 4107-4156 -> 0.0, 13.2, 13.1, 13.1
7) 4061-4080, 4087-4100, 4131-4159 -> 0.6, 13.1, 13.1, 13.1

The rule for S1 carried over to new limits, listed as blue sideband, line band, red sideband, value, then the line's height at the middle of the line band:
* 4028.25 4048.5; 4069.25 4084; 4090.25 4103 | -0.11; 11.9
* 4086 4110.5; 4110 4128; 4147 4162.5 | -0.06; 12.3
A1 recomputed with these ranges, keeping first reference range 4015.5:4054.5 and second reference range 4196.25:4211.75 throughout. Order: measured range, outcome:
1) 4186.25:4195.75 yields 0.0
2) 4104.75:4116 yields 0.3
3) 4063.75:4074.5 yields -0.2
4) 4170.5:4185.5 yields -0.4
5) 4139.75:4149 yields -0.2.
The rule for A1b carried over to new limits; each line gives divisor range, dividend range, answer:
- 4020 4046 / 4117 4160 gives 1.02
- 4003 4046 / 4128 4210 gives 1.00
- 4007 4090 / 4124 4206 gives 1.00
